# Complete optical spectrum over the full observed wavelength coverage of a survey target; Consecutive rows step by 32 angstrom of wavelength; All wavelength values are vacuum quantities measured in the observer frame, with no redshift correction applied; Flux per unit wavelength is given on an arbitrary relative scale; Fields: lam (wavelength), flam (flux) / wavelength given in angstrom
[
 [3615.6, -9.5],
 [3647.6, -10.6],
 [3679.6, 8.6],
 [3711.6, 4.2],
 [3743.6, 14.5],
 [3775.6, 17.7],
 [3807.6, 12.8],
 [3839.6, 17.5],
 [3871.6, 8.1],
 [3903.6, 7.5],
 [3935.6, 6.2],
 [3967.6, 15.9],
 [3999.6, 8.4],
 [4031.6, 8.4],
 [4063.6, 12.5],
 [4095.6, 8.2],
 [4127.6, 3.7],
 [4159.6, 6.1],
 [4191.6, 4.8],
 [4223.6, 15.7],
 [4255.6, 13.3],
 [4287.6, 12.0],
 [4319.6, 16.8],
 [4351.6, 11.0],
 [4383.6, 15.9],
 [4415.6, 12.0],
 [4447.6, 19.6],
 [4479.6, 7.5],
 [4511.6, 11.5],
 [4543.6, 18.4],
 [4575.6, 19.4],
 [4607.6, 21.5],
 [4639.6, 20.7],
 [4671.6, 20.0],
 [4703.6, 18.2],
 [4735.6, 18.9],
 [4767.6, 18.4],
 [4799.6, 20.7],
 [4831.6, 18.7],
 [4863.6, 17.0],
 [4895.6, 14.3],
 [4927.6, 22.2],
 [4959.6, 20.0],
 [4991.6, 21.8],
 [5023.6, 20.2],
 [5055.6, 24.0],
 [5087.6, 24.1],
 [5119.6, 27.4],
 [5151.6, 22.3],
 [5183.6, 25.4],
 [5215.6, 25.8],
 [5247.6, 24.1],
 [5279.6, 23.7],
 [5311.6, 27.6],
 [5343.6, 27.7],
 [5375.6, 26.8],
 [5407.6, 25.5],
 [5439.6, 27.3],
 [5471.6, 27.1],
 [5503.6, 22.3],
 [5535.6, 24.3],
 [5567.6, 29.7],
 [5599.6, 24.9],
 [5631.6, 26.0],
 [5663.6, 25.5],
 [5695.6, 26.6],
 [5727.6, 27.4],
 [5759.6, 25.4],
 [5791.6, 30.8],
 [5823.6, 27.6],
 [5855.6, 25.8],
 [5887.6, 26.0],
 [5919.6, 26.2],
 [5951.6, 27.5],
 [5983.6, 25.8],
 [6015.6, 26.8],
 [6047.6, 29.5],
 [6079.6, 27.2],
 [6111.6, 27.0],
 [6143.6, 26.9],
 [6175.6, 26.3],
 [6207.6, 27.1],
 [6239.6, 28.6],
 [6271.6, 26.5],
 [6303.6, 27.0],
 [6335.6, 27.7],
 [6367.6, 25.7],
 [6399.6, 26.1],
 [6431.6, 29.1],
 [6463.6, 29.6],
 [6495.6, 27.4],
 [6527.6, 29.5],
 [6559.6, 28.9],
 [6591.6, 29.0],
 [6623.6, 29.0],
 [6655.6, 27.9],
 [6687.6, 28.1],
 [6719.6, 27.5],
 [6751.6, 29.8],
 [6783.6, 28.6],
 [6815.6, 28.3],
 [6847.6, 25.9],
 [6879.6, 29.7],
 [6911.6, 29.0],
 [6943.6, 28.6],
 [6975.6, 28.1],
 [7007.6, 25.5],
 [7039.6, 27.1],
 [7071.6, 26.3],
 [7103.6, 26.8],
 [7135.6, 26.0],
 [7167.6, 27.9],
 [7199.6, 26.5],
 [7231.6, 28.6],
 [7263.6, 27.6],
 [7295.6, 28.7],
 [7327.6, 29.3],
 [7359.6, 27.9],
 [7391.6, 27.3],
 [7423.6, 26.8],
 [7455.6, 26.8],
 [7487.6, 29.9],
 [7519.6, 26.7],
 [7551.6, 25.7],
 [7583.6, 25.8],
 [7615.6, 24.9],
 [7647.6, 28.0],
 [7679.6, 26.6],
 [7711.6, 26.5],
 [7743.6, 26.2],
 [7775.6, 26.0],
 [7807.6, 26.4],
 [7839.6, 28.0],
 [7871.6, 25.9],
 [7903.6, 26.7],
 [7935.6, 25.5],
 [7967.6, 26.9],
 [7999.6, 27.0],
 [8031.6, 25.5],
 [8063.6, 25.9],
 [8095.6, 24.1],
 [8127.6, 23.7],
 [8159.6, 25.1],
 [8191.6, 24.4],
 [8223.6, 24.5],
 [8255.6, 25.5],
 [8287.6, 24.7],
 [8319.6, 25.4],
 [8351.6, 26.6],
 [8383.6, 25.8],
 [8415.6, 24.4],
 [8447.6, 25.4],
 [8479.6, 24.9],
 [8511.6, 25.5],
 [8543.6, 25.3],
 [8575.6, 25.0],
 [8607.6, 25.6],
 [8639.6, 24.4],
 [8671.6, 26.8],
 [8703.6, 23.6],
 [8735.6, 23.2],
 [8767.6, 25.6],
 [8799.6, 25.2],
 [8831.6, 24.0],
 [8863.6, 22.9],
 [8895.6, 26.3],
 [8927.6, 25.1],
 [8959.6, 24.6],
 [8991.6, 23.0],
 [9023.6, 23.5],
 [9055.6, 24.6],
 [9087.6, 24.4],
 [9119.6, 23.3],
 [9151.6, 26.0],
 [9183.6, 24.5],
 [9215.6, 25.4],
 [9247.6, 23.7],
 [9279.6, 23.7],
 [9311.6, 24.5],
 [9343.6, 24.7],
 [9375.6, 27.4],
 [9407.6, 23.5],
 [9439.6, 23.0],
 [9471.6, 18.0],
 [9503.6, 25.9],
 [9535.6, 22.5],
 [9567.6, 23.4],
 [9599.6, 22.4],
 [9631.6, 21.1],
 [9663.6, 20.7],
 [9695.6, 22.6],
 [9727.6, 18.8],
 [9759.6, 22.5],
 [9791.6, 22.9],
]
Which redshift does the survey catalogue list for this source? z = 0.14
